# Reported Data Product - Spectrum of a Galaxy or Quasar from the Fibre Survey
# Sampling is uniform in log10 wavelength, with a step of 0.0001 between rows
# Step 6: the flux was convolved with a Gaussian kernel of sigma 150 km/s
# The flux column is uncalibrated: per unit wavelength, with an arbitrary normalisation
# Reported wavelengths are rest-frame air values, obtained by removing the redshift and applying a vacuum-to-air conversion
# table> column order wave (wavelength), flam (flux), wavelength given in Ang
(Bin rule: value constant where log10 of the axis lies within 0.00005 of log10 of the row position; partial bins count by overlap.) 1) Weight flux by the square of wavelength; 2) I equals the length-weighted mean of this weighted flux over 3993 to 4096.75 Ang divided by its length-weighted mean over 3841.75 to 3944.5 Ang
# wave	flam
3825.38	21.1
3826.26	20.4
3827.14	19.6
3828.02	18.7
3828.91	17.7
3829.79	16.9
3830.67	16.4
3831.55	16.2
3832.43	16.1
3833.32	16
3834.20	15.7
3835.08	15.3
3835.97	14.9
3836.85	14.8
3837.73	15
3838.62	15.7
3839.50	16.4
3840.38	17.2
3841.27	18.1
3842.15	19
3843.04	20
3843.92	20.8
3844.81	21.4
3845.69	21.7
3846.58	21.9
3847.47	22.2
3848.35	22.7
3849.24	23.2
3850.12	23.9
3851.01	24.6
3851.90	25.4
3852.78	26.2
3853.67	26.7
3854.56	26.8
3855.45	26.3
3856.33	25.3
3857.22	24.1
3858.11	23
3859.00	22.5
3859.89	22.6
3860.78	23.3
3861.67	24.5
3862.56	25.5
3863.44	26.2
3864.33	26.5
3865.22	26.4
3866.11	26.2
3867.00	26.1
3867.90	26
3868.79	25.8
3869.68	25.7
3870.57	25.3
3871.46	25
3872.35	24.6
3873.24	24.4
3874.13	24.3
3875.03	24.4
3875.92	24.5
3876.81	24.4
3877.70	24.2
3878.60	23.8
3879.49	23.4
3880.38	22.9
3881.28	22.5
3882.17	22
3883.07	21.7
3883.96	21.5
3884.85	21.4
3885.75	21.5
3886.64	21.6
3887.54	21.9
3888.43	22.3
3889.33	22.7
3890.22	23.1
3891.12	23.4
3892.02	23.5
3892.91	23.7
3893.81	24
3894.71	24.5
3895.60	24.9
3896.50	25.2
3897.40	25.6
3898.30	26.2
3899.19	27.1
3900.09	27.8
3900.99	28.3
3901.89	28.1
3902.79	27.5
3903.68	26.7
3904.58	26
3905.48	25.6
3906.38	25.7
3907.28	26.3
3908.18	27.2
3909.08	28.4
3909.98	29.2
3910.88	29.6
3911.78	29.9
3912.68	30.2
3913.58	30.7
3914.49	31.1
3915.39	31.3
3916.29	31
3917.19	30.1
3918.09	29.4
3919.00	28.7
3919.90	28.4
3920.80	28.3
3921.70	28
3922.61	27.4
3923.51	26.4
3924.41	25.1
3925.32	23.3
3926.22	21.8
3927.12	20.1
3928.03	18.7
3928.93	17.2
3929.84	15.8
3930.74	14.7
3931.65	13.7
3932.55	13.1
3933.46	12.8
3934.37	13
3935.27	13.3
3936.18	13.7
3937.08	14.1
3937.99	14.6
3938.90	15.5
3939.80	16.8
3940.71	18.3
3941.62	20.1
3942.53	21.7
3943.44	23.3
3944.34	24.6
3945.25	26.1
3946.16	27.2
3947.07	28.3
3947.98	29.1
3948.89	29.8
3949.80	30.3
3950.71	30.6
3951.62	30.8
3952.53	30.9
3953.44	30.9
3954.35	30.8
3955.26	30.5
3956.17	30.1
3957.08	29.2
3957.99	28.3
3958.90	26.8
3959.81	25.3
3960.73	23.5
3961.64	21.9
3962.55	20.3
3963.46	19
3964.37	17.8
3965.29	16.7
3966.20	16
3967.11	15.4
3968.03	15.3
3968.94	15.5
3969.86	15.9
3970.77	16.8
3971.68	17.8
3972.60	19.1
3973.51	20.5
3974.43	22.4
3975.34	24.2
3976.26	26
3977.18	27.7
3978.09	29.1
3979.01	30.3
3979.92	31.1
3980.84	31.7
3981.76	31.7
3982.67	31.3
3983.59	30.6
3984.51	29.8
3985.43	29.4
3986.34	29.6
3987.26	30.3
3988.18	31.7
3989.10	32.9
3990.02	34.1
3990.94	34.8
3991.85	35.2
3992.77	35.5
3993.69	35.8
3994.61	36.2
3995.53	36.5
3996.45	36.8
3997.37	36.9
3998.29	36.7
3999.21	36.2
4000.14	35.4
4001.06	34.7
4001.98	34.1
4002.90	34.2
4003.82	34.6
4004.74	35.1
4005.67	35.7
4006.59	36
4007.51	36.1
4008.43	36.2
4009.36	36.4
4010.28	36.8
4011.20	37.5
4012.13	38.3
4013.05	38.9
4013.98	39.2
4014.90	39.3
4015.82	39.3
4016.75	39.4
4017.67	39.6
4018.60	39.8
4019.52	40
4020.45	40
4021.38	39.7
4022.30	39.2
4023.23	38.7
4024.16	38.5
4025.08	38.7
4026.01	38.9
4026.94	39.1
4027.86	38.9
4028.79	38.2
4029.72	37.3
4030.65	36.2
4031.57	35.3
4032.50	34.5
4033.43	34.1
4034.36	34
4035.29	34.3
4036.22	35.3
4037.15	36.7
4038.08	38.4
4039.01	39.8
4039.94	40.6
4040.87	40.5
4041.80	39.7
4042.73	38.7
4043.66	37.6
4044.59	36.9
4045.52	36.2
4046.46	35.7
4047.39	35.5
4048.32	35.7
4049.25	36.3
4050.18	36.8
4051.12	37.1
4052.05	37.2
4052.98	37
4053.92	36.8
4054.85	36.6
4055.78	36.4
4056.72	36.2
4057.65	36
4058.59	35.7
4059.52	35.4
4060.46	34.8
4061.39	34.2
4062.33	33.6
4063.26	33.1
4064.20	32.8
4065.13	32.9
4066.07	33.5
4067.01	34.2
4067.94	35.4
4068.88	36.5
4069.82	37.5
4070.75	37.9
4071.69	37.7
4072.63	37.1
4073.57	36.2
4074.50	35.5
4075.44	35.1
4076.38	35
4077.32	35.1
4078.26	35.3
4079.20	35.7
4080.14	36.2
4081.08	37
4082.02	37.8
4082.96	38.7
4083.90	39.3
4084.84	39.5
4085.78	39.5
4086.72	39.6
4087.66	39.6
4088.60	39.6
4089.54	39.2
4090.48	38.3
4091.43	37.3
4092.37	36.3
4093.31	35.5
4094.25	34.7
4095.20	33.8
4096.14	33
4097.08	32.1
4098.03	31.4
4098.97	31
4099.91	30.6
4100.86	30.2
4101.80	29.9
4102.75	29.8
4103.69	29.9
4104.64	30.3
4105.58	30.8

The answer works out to 1.7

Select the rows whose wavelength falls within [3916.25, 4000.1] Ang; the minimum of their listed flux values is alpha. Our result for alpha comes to 12.8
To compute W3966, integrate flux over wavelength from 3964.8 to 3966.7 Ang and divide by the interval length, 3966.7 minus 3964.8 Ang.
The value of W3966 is 16.3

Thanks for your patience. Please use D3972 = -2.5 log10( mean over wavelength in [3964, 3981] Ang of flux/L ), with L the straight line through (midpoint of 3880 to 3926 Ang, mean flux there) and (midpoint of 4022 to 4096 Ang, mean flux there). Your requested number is 0.40 mag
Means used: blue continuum 26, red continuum 36.7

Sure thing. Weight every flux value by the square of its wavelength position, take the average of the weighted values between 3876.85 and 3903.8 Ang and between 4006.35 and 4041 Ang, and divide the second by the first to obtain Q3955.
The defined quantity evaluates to 1.68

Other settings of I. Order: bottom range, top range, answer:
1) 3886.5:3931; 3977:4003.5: 1.34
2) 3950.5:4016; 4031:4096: 1.27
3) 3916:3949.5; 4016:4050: 1.83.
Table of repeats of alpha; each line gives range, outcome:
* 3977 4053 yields 27.7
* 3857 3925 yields 21.4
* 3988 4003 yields 31.7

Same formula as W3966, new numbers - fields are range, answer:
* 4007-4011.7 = 36.6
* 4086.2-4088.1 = 39.6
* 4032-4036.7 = 34.4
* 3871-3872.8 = 24.9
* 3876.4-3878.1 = 24.3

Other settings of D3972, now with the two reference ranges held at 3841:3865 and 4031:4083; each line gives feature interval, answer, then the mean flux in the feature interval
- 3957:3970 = 0.44 mag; 20.3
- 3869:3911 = 0.05 mag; 24.7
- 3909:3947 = 0.23 mag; 22.8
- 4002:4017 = -0.11 mag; 36.9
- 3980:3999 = -0.05 mag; 33.4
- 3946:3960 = 0.01 mag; 29.4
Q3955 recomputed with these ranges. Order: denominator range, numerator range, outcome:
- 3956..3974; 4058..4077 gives 1.82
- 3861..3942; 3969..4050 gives 1.53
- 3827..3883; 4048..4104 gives 1.80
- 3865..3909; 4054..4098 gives 1.61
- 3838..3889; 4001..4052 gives 1.74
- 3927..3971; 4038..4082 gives 1.79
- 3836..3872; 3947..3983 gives 1.15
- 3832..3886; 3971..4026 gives 1.62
